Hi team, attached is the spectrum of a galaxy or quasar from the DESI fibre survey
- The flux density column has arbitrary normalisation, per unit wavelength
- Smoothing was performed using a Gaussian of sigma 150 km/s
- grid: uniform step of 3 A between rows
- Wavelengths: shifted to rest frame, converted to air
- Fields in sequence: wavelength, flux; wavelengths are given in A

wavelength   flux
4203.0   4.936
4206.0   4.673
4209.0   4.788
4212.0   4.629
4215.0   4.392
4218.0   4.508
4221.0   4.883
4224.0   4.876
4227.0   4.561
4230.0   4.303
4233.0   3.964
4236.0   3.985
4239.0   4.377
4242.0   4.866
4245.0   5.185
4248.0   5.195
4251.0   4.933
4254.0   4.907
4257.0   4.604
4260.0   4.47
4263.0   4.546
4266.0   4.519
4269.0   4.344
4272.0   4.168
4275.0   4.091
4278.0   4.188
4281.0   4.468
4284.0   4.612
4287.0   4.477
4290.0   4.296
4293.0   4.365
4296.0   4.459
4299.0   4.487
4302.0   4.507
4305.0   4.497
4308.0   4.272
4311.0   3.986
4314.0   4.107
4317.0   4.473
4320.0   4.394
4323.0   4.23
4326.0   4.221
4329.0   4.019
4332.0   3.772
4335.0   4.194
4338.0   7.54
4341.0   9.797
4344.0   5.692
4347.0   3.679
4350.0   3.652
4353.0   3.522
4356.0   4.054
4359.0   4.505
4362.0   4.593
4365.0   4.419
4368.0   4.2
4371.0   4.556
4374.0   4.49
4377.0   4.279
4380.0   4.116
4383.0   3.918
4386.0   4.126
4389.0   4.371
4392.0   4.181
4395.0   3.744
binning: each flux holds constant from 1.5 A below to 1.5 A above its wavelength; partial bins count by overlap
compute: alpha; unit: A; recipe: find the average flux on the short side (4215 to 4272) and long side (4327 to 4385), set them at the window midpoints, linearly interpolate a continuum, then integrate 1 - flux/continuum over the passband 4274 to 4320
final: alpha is 2.75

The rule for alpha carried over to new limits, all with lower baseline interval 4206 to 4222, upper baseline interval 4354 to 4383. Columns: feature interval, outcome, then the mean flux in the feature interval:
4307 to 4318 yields 0.6 A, 4.19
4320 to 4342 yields -4.2 A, 5.23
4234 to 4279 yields -0.1 A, 4.56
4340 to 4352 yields -3.0 A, 5.44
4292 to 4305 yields 0.0 A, 4.46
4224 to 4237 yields 0.9 A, 4.29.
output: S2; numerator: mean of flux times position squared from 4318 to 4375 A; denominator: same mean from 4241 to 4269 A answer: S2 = 1.03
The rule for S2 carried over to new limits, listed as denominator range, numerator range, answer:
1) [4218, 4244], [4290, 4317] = 1.00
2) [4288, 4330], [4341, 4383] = 1.06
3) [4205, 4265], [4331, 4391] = 1.07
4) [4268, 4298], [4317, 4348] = 1.21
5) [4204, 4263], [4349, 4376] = 0.97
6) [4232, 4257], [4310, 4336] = 0.92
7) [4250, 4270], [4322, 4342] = 1.19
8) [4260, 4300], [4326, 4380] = 1.11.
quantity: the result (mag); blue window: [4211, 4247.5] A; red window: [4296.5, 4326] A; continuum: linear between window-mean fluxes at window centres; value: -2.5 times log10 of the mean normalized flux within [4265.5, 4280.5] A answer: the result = 0.04 mag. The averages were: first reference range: 4.56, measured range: 4.26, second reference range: 4.33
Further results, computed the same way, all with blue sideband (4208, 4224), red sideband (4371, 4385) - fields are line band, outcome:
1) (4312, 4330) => 0.04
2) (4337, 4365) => -0.19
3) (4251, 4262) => -0.03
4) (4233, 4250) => -0.02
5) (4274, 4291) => 0.03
